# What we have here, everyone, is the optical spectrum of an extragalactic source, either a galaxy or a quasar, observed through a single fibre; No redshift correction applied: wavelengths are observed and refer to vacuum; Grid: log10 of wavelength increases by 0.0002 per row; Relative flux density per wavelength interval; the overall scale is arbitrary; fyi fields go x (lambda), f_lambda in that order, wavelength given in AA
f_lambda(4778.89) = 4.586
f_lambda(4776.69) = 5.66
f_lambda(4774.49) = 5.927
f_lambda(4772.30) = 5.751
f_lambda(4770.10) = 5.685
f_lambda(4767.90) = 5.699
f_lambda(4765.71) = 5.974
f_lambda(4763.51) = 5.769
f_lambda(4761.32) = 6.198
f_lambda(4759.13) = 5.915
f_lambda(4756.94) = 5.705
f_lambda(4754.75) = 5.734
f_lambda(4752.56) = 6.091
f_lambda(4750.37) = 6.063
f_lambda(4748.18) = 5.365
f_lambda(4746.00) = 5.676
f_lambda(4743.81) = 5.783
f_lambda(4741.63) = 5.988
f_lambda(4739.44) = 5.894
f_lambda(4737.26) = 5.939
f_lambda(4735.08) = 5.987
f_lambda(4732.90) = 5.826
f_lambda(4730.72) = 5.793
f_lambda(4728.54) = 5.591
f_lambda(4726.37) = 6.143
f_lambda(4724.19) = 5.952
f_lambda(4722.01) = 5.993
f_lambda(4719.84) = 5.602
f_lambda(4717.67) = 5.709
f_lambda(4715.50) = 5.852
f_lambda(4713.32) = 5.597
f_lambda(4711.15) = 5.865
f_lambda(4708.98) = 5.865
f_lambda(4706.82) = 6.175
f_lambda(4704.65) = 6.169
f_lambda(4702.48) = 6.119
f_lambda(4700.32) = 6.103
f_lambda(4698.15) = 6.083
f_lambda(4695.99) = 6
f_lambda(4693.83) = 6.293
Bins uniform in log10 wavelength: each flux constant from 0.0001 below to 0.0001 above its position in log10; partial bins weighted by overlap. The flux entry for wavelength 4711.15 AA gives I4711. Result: 5.865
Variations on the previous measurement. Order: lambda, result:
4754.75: 5.734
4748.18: 5.365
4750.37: 6.063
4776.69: 5.66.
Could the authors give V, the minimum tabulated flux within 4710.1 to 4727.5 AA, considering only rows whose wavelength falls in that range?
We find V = 5.597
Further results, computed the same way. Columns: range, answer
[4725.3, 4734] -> 5.591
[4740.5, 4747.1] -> 5.676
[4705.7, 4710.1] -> 5.865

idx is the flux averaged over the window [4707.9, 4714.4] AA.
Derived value 5.78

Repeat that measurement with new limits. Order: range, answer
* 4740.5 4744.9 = 5.88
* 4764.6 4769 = 5.83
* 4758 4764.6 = 5.97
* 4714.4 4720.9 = 5.72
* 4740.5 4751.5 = 5.77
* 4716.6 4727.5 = 5.88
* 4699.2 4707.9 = 6.14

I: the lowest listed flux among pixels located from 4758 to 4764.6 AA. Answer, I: 5.769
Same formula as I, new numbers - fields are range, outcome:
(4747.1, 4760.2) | 5.365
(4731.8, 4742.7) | 5.826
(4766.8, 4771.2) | 5.685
